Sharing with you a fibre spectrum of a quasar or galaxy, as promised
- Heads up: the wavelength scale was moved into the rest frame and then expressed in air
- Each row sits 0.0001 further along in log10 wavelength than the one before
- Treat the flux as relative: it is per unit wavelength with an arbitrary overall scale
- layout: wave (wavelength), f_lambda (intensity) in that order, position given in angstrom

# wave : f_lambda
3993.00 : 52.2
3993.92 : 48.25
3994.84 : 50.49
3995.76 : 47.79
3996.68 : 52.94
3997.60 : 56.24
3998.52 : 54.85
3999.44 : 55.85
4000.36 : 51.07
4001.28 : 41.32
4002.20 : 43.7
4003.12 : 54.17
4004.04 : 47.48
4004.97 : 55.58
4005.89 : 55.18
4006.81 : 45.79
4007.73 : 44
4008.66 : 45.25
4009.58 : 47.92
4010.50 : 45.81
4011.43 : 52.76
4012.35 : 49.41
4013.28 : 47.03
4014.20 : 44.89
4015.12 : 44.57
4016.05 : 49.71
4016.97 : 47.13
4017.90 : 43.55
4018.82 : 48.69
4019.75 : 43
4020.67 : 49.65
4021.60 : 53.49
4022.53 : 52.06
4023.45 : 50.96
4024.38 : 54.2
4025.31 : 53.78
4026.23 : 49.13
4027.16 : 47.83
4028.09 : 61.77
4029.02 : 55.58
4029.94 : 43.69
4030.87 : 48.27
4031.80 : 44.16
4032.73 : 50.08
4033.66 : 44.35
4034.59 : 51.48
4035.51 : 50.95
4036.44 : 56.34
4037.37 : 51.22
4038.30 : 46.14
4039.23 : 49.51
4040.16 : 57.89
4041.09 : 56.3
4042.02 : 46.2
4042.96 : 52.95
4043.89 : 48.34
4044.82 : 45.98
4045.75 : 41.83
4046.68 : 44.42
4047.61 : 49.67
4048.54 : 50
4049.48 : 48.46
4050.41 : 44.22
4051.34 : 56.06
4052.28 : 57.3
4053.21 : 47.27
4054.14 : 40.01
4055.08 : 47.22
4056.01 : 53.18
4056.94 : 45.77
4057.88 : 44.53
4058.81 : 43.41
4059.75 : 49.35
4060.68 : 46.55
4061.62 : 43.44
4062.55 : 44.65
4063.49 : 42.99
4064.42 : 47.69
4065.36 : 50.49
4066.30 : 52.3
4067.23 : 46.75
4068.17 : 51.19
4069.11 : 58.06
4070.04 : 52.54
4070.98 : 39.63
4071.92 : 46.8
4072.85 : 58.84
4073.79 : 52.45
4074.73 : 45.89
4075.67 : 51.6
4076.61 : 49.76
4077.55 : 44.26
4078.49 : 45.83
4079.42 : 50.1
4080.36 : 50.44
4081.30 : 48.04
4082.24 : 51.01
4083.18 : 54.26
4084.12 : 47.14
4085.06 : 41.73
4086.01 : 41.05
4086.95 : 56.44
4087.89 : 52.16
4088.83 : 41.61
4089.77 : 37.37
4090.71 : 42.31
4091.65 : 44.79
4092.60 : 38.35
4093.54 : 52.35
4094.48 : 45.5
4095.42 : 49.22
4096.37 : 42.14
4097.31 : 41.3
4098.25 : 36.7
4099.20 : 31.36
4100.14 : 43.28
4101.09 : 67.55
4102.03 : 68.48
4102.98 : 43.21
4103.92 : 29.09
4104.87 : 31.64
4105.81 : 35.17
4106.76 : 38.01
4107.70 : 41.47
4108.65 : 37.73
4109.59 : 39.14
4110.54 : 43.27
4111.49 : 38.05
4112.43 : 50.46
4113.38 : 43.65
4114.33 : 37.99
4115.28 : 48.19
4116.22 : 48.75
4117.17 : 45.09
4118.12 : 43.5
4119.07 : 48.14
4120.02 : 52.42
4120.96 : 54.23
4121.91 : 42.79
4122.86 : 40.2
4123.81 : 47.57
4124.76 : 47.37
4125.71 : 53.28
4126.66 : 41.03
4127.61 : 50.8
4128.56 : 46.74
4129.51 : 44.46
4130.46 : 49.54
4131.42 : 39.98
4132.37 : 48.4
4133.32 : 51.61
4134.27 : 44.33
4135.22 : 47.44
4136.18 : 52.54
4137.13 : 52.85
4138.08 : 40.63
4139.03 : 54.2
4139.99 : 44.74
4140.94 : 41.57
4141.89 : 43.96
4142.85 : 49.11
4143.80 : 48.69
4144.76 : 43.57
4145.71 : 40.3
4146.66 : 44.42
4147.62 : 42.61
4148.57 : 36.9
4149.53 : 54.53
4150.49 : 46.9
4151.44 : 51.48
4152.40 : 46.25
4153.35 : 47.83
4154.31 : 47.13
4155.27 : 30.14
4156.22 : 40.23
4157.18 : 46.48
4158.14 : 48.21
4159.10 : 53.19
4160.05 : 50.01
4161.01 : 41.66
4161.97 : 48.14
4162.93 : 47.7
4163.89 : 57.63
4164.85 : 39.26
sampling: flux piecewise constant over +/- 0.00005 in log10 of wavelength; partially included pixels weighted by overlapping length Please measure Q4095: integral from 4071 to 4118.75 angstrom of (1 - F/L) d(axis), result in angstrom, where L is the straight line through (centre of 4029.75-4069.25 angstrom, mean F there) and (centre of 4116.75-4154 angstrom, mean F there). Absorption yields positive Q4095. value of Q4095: 2.4 angstrom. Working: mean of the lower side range 48.6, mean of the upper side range 46.7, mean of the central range 45.2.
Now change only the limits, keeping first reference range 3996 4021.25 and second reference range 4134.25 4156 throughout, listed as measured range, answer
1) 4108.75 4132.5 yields 0.3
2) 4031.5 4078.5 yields -1.0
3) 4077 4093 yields 0.3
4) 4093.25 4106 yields 0.7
